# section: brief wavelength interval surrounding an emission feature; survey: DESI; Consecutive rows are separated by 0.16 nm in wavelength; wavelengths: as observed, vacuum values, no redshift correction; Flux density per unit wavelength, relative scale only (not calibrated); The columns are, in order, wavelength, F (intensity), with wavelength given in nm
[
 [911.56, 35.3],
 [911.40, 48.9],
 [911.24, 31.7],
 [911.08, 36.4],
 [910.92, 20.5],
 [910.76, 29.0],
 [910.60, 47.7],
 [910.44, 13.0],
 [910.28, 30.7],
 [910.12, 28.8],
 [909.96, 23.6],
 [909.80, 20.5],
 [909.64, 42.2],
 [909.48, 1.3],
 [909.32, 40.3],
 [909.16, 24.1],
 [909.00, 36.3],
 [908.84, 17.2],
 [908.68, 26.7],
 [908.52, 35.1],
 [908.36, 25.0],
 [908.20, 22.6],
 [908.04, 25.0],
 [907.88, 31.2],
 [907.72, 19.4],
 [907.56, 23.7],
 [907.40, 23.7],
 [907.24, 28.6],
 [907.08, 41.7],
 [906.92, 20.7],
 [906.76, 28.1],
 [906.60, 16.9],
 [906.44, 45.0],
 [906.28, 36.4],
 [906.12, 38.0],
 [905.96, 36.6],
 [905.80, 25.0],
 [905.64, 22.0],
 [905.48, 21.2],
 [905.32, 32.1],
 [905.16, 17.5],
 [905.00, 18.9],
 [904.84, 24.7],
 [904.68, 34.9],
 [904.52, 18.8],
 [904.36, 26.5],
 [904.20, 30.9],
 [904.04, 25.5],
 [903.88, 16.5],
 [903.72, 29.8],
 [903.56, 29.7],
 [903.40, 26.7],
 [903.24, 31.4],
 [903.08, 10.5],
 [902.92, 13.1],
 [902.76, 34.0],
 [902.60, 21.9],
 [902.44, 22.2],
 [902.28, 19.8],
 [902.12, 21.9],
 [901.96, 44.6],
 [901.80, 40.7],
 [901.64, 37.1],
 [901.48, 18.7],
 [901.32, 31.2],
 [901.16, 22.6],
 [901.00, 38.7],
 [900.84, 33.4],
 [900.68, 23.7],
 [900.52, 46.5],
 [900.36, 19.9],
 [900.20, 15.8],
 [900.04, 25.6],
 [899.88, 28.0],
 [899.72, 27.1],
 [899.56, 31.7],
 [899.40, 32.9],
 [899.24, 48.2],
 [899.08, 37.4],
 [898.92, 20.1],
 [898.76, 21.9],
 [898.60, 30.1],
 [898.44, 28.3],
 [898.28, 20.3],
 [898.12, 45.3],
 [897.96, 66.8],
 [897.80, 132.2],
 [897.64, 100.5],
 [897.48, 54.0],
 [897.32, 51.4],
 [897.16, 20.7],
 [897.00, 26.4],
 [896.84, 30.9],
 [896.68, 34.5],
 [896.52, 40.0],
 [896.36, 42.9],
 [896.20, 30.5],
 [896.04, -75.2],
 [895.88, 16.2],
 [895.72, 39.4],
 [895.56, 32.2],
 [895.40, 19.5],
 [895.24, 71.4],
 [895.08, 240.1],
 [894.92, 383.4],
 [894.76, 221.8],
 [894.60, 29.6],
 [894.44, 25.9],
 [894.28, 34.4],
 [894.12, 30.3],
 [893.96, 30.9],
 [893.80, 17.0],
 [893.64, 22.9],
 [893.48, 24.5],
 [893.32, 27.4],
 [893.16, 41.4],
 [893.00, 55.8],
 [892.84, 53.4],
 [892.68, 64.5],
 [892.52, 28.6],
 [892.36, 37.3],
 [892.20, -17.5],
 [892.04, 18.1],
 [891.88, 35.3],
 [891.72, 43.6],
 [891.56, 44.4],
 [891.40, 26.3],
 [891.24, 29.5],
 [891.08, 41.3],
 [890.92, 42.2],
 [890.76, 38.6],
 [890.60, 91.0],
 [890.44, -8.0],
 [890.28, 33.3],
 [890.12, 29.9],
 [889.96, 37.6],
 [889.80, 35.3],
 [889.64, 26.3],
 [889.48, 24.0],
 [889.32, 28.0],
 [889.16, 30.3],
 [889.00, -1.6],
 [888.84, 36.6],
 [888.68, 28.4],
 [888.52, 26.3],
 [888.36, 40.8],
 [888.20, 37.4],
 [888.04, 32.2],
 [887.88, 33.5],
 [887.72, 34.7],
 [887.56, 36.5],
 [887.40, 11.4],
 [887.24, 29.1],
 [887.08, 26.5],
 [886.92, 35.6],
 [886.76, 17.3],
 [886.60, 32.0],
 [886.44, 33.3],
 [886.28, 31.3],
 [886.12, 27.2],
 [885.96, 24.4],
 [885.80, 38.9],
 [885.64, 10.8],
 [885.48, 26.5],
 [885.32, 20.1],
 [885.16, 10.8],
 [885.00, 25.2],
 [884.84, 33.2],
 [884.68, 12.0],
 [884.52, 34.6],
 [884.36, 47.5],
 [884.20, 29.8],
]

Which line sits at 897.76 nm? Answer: [N II] 6583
